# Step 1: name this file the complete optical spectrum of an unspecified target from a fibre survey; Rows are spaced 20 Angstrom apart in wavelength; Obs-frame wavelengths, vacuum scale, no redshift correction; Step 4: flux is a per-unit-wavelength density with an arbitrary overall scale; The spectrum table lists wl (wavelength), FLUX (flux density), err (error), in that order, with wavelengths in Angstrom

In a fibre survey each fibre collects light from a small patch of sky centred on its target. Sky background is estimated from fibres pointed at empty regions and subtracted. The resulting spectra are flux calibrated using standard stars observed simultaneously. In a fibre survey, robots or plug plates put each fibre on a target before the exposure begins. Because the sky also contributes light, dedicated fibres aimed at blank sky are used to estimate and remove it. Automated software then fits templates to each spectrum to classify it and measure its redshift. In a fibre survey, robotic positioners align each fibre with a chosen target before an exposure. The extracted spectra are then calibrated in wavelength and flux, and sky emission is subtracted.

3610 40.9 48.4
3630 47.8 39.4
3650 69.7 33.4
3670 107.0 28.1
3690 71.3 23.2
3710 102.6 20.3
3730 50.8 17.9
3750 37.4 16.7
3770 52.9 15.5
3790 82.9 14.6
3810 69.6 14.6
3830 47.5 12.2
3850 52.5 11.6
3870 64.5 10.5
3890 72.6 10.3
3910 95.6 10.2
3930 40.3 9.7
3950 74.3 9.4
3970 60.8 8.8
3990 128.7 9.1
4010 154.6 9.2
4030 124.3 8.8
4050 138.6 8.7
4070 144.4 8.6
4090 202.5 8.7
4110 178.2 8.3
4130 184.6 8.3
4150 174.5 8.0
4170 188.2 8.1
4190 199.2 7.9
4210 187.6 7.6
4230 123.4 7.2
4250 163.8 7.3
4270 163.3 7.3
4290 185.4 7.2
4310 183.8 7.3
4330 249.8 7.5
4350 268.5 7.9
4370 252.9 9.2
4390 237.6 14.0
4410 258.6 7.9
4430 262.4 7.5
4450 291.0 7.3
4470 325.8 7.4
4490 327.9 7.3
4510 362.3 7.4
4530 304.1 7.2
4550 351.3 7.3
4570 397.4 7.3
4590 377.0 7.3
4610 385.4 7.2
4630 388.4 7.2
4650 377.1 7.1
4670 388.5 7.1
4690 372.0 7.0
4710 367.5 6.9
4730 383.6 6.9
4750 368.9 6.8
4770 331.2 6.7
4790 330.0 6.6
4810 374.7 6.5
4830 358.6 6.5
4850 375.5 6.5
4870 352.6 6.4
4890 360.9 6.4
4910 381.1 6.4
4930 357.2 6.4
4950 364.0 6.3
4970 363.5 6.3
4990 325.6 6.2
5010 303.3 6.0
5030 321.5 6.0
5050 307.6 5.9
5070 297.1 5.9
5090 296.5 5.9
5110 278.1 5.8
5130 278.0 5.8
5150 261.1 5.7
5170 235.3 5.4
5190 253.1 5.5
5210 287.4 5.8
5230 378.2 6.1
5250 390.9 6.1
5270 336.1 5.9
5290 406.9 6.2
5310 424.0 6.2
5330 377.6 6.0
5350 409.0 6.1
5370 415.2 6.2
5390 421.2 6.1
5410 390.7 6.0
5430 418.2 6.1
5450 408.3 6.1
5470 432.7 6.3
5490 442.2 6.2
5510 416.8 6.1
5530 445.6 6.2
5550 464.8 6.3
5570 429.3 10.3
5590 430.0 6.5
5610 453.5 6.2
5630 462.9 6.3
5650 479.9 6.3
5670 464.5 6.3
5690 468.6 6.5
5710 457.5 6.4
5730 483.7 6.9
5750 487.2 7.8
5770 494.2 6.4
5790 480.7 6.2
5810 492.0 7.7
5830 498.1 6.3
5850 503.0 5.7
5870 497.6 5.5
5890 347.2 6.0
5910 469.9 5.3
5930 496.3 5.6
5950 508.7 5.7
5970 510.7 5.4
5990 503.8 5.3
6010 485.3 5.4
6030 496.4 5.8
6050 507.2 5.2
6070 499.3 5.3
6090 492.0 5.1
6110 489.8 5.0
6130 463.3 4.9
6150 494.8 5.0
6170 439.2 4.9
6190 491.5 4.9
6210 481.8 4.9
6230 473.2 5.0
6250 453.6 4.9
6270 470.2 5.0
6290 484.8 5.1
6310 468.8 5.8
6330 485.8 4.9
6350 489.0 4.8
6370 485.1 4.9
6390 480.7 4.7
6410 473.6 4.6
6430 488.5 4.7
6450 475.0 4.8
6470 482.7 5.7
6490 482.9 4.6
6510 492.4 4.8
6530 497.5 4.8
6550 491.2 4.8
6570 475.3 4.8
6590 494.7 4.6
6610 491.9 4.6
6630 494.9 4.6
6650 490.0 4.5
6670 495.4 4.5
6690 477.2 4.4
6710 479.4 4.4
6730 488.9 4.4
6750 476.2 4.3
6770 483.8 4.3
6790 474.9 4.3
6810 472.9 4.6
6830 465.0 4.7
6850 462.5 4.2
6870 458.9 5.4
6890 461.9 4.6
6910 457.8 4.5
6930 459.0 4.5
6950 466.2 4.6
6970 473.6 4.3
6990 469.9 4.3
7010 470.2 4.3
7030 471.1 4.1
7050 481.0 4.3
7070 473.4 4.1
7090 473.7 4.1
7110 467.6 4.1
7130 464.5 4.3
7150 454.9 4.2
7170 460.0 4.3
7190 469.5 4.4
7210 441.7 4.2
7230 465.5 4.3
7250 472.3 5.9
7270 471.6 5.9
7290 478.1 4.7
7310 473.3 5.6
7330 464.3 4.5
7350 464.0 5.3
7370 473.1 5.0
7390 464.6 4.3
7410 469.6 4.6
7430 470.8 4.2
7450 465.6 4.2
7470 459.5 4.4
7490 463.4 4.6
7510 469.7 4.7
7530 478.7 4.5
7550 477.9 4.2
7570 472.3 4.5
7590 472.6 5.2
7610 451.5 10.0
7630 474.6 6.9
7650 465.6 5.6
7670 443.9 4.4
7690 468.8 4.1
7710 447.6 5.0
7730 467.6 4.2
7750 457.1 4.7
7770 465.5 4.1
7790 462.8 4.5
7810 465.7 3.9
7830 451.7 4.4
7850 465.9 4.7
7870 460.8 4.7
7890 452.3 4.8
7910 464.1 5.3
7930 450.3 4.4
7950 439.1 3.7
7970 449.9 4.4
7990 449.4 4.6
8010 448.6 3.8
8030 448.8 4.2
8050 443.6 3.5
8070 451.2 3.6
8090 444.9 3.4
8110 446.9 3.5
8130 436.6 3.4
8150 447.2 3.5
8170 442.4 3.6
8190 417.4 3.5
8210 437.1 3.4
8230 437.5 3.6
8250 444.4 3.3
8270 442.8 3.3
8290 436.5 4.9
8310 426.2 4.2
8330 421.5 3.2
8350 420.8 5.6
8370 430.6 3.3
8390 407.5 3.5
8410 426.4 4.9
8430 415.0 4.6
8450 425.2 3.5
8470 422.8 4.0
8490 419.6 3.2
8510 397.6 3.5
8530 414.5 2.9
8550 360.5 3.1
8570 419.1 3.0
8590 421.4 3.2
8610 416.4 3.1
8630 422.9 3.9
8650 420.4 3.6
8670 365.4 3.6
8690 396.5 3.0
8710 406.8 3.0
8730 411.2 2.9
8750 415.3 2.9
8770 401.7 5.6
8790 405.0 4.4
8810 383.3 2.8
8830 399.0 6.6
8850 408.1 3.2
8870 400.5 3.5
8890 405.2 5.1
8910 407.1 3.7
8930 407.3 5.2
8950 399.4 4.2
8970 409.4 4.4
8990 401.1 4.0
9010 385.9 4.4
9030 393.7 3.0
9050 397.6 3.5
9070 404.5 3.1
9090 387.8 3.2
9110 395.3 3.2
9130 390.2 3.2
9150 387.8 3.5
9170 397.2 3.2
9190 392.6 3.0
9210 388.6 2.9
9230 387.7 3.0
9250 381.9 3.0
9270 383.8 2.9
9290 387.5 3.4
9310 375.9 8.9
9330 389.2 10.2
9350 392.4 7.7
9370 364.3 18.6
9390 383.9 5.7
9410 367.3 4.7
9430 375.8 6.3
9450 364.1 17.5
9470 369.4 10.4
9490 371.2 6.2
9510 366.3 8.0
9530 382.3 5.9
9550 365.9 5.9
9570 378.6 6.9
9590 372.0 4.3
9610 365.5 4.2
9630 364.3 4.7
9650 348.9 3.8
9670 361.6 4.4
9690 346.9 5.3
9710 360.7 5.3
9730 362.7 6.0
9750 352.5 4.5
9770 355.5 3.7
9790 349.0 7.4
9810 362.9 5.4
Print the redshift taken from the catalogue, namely 0.00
